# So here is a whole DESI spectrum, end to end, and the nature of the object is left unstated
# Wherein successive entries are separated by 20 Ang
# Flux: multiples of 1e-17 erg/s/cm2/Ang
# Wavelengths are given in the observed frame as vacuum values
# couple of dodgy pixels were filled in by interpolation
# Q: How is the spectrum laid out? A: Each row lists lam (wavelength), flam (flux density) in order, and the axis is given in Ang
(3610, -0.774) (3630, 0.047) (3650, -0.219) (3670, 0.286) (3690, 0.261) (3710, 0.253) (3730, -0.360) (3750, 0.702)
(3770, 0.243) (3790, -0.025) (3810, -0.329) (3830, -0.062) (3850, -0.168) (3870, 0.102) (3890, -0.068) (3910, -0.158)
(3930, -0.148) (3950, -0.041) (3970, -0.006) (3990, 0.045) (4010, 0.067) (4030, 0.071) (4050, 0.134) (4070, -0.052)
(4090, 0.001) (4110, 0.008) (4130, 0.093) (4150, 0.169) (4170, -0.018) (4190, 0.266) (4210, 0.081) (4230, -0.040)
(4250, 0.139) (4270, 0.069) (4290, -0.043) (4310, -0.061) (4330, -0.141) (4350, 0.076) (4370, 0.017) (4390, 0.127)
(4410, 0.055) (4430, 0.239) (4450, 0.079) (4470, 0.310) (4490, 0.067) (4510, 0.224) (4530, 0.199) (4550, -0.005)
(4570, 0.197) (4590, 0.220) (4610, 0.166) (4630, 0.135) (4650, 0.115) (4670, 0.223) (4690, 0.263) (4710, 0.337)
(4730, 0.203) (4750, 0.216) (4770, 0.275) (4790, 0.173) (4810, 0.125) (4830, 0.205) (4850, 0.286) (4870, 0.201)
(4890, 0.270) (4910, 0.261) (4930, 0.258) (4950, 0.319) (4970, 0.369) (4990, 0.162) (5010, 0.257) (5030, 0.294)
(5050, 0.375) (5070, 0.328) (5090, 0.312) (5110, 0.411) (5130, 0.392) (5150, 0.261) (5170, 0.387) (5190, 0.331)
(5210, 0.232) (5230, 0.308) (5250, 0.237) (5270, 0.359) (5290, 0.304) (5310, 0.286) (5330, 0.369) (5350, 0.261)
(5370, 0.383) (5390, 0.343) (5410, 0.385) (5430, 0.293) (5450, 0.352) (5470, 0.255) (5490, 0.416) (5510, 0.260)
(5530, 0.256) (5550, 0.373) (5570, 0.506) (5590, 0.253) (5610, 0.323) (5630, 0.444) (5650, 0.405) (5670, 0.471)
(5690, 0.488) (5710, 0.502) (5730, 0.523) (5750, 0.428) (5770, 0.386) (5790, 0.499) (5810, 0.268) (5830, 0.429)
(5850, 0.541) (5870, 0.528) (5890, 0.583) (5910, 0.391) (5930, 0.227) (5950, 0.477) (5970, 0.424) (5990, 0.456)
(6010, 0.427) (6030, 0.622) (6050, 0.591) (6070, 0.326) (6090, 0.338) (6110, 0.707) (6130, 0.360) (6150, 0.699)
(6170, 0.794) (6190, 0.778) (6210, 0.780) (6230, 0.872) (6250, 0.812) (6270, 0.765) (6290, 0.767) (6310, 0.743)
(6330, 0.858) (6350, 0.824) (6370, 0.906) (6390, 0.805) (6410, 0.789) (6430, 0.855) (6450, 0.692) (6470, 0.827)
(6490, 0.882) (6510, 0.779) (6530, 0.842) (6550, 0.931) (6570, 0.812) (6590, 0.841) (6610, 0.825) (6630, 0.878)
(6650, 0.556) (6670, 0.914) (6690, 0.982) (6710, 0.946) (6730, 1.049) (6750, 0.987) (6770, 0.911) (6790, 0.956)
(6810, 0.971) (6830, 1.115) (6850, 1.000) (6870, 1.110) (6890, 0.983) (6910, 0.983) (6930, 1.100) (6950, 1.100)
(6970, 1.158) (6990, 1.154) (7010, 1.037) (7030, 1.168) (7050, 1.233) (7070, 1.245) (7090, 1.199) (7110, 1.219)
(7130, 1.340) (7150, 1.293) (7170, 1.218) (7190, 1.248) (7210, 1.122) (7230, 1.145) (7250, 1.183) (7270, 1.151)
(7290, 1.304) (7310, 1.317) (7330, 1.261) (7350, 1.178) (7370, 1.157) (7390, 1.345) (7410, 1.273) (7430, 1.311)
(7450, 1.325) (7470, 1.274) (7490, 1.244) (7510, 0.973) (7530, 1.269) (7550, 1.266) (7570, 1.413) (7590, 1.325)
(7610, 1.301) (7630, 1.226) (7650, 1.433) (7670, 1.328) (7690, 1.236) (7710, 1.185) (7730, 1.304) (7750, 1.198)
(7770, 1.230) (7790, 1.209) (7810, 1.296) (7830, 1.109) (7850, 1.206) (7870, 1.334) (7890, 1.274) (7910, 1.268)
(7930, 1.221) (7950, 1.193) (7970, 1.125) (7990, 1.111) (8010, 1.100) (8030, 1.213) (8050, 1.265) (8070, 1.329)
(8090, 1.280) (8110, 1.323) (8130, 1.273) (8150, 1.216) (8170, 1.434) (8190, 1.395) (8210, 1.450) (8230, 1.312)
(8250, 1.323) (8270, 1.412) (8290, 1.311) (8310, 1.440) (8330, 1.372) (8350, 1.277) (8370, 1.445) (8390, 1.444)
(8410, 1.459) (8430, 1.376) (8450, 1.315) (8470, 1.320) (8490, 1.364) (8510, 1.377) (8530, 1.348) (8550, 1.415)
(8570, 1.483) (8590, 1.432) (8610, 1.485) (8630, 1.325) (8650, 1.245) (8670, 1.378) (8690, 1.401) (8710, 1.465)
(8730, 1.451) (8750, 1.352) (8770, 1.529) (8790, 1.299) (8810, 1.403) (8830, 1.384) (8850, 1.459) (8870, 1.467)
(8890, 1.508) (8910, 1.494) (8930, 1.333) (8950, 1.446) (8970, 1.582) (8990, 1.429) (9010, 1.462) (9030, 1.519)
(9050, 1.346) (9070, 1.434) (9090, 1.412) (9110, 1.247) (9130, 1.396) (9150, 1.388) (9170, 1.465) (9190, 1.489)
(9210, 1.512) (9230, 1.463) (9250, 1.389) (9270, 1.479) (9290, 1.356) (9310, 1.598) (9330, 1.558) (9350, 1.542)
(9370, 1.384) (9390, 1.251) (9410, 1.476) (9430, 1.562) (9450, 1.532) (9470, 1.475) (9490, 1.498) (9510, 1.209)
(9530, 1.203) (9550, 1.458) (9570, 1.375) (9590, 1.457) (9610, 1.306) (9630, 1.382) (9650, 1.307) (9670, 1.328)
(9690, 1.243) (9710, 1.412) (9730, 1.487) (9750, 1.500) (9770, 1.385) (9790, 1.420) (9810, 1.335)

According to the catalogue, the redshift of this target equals 0.545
